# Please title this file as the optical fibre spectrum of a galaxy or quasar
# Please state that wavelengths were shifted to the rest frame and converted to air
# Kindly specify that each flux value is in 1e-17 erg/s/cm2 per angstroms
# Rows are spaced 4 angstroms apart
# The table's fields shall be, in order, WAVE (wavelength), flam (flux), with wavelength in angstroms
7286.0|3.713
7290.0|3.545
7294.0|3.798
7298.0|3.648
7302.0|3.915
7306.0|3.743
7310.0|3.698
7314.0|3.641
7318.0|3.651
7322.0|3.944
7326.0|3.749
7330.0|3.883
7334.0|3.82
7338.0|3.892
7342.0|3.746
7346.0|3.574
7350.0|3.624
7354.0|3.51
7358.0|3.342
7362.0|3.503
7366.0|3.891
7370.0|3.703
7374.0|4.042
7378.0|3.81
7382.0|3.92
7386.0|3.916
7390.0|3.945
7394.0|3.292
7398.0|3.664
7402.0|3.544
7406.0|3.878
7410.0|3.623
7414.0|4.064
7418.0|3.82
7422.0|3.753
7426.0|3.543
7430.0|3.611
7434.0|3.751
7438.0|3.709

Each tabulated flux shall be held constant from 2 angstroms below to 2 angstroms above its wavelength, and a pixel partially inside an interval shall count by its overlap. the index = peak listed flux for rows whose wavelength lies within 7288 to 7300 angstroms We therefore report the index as 3.798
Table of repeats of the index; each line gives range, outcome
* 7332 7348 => 3.892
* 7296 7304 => 3.915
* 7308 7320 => 3.698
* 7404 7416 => 4.064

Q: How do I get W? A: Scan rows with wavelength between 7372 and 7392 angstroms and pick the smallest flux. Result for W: 3.81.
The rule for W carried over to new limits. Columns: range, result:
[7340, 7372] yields 3.342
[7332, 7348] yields 3.574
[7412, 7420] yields 3.82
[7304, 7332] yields 3.641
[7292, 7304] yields 3.648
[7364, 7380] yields 3.703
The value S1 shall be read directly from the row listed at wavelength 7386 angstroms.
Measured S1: 3.916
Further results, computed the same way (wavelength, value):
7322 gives 3.944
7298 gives 3.648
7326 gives 3.749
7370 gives 3.703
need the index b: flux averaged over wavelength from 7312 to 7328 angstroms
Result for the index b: 3.75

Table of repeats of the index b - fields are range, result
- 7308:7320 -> 3.66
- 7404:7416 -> 3.86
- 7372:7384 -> 3.92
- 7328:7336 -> 3.85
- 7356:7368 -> 3.58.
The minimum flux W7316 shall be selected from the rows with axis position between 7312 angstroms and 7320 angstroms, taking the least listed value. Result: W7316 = 3.641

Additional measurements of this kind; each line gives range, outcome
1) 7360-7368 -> 3.503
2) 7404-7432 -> 3.543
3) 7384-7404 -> 3.292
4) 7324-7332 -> 3.749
